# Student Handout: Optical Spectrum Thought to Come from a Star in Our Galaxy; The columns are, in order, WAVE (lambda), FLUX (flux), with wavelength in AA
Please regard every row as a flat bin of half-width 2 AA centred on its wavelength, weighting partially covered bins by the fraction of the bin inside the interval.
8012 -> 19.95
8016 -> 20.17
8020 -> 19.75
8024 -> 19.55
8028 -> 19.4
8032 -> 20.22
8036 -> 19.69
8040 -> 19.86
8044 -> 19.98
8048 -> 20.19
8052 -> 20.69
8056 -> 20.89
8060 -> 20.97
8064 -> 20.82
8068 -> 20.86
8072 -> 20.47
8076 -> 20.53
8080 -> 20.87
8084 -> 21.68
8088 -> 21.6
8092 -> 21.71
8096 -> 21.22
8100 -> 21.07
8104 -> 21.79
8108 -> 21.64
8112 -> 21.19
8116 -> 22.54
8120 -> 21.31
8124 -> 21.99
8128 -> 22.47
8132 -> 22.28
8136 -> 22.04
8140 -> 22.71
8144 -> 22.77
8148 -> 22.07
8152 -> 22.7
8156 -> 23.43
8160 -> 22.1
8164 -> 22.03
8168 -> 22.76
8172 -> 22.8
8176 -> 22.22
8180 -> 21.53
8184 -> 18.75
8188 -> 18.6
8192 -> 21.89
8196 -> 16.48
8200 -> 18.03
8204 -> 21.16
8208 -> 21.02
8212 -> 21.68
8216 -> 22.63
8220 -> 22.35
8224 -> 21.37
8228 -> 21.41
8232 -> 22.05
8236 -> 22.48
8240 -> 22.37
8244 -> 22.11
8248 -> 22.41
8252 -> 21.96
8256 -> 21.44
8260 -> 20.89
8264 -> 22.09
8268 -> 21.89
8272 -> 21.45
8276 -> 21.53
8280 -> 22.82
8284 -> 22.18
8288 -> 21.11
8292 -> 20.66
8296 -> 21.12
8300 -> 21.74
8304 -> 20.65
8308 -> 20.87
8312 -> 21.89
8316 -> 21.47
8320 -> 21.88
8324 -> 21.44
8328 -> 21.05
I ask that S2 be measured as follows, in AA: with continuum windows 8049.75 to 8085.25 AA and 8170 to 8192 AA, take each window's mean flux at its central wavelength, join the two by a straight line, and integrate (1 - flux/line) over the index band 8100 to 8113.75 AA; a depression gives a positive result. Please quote -0.4 AA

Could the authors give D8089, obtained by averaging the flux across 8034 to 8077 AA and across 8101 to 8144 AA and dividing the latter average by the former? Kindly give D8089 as 1.1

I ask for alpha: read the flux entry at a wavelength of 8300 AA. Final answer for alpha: 21.74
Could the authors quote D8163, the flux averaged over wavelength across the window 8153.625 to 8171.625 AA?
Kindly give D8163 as 22.6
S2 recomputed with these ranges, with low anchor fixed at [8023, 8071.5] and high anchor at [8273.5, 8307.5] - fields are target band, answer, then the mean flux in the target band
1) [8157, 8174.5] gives -1.4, 22.5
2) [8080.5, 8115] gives -1.6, 21.5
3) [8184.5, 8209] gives 1.8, 19.4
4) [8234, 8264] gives -1.0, 22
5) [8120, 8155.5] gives -2.8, 22.4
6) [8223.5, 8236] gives -0.4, 21.8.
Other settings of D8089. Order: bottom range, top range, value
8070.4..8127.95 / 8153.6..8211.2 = 0.98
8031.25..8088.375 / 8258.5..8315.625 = 1.04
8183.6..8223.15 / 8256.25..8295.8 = 1.06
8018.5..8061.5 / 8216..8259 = 1.09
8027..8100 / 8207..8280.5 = 1.06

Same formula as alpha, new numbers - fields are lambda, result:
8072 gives 20.47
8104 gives 21.79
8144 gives 22.77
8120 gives 21.31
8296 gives 21.12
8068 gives 20.86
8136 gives 22.04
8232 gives 22.05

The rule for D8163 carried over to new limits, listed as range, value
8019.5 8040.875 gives 19.7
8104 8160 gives 22.2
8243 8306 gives 21.6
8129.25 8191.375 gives 21.9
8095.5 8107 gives 21.4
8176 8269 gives 21.2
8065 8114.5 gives 21.2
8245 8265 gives 21.8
